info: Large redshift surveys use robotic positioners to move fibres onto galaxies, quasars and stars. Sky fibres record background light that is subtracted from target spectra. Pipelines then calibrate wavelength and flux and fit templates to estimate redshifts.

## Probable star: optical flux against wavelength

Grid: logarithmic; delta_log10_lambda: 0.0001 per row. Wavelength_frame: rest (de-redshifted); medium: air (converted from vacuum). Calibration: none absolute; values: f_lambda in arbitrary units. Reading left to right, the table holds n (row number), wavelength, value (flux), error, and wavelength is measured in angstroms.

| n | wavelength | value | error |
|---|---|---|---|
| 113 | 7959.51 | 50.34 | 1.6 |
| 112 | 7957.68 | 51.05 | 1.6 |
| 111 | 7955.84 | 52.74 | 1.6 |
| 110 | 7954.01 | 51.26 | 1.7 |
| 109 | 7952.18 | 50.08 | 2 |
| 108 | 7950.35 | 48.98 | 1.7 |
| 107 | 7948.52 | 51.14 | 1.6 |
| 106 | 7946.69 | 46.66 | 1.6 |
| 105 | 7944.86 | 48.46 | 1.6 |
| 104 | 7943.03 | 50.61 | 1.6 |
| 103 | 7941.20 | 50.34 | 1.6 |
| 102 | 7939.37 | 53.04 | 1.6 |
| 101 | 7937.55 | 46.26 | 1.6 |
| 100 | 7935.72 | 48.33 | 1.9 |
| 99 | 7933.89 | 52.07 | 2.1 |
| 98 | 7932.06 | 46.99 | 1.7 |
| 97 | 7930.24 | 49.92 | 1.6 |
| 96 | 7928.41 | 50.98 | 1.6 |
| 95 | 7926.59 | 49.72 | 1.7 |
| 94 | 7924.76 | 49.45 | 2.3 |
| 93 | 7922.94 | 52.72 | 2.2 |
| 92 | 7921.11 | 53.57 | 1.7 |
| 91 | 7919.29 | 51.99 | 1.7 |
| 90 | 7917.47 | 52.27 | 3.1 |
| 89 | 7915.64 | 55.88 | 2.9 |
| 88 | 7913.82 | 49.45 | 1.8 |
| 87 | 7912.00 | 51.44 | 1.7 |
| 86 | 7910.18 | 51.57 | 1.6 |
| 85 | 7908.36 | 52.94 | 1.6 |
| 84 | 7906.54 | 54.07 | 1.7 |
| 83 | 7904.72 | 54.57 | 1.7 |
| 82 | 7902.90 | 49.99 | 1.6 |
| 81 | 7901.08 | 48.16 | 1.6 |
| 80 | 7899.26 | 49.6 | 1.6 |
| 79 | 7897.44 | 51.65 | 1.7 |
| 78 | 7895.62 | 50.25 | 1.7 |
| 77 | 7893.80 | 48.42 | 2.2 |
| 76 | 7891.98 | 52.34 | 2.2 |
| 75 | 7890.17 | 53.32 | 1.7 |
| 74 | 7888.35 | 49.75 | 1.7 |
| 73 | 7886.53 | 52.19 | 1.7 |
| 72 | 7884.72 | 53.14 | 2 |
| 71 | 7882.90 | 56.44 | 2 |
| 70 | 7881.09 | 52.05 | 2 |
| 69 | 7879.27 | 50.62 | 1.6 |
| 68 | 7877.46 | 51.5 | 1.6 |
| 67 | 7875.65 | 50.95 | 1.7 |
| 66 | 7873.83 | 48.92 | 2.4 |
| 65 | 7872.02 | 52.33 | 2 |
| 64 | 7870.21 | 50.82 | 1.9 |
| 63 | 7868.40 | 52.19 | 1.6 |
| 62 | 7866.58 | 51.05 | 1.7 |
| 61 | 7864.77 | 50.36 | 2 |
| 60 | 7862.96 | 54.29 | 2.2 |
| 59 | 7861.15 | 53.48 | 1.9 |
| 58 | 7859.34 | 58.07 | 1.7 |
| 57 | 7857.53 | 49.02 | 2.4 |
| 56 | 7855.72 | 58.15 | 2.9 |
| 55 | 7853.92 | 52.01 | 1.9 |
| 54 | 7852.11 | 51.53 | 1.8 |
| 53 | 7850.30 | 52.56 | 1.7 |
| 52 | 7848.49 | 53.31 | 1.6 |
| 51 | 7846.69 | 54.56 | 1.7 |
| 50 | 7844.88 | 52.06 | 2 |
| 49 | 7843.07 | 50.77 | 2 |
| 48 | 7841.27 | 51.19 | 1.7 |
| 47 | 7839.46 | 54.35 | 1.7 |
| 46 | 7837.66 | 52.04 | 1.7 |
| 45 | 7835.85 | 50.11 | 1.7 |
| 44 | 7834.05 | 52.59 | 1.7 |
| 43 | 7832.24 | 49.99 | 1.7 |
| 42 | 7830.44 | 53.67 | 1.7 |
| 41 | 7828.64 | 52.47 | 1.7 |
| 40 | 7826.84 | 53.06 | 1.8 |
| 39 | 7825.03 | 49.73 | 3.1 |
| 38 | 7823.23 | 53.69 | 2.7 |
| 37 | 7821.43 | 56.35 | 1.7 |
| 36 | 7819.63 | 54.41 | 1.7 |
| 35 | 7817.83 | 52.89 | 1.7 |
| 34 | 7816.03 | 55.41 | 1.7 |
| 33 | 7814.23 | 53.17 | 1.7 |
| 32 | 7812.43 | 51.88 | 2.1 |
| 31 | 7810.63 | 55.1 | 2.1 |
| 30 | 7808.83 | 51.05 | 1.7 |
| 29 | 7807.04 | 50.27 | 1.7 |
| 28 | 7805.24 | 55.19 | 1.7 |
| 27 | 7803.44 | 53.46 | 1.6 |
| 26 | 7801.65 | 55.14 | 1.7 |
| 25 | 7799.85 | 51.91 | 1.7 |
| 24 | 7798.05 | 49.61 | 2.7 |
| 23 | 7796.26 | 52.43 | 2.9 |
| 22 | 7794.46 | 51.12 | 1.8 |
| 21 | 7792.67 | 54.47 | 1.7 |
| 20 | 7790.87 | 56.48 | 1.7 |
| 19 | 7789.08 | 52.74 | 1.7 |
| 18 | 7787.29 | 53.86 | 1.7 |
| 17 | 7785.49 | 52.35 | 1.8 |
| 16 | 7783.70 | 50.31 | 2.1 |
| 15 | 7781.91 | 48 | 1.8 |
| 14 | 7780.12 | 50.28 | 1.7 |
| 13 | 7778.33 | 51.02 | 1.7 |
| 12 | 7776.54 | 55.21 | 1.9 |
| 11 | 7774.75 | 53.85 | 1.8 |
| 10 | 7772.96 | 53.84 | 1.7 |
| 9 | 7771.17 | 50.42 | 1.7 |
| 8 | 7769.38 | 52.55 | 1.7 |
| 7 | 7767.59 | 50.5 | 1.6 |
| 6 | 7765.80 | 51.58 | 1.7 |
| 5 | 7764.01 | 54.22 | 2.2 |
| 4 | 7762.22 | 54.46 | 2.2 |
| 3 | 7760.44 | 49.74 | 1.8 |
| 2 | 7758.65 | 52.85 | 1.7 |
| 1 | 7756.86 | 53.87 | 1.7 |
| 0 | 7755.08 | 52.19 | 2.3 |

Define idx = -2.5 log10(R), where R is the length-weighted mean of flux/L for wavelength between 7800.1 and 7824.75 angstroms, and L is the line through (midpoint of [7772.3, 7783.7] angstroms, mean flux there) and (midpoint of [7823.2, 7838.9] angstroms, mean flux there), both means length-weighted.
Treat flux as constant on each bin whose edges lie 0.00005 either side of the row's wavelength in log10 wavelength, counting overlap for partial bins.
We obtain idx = -0.03 mag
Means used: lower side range 51.9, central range 53.6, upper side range 51.9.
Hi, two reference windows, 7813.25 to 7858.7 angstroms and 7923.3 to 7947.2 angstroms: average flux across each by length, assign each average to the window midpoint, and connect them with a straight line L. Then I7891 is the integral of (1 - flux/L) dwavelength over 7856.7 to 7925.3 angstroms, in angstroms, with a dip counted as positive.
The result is -1.2 angstroms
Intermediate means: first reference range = 52.8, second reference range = 49.6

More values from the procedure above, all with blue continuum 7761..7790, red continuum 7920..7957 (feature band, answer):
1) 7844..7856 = -0.5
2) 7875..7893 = -0.5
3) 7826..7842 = -0.2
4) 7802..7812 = -0.2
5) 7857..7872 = -0.4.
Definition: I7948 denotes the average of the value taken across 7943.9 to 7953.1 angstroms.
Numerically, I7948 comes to 49.1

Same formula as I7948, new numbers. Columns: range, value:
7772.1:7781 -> 52.9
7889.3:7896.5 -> 51.1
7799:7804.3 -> 53.5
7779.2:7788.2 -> 51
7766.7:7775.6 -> 52.2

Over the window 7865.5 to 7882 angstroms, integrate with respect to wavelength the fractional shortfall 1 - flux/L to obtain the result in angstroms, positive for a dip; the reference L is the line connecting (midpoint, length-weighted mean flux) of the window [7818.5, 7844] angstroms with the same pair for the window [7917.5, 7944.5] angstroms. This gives 0.1 angstroms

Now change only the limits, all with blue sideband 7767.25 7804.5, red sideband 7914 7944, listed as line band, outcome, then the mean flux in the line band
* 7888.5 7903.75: 0.23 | 50.4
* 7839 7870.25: -0.69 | 52.8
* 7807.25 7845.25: -0.49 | 52.6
